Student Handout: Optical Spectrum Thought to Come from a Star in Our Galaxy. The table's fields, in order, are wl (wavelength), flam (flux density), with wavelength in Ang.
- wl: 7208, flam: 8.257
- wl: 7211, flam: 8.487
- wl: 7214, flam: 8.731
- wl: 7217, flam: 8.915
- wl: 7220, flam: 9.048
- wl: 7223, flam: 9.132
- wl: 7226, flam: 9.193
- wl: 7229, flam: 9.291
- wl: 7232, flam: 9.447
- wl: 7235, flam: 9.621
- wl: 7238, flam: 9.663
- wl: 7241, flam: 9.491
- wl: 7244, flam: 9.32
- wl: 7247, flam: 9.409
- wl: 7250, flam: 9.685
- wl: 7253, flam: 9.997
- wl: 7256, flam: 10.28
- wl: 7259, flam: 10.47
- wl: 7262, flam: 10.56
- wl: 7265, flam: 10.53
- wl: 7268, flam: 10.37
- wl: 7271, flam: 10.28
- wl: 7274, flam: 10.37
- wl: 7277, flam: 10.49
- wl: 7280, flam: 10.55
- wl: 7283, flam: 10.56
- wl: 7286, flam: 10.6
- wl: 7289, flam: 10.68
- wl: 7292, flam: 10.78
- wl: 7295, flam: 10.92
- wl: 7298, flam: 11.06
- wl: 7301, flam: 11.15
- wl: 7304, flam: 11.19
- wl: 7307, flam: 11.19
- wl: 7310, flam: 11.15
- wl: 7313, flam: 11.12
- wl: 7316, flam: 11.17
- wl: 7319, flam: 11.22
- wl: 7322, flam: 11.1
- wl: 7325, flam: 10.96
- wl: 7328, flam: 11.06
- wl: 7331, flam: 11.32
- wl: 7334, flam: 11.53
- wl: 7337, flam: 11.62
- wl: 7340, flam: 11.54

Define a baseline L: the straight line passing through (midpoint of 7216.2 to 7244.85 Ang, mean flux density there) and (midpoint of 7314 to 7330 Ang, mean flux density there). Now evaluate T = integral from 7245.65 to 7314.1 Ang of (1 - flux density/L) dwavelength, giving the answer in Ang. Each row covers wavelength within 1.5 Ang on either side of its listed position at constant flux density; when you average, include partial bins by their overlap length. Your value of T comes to -2.0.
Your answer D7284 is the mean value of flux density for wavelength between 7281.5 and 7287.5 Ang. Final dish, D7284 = 10.6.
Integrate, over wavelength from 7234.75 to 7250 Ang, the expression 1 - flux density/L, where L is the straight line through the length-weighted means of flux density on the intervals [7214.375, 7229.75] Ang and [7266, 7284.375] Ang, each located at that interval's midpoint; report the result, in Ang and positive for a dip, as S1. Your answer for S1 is 0.1 Ang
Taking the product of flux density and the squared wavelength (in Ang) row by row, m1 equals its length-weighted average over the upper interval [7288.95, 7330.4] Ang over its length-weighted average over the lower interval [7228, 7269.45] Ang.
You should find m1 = 1.14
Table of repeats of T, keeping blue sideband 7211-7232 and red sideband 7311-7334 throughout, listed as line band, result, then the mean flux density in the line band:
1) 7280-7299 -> -0.5 Ang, 10.7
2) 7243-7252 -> 0.1 Ang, 9.51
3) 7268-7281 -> -0.3 Ang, 10.4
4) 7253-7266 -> -0.7 Ang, 10.4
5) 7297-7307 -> -0.4 Ang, 11.1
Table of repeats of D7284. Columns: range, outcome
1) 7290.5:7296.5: 10.8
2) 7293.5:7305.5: 11.1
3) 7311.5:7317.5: 11.1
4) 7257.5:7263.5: 10.5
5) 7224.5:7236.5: 9.39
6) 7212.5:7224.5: 8.96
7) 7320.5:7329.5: 11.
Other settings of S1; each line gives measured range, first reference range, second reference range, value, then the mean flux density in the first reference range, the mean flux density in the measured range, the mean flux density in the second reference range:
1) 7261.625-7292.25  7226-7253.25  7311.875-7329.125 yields -0.81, 9.51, 10.5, 11.1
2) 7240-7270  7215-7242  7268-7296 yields -0.29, 9.3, 10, 10.6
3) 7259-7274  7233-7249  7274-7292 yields -0.41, 9.5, 10.4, 10.6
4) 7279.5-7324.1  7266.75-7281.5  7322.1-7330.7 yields -0.88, 10.4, 11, 11.1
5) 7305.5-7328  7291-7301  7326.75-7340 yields 0.17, 11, 11.1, 11.4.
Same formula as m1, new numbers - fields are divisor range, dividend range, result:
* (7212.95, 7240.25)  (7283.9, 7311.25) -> 1.21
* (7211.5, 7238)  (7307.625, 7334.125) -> 1.25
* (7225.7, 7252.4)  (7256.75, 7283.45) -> 1.11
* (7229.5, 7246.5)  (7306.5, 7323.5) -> 1.20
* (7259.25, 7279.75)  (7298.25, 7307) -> 1.08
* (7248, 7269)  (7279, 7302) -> 1.06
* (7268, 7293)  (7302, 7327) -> 1.07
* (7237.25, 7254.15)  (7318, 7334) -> 1.19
